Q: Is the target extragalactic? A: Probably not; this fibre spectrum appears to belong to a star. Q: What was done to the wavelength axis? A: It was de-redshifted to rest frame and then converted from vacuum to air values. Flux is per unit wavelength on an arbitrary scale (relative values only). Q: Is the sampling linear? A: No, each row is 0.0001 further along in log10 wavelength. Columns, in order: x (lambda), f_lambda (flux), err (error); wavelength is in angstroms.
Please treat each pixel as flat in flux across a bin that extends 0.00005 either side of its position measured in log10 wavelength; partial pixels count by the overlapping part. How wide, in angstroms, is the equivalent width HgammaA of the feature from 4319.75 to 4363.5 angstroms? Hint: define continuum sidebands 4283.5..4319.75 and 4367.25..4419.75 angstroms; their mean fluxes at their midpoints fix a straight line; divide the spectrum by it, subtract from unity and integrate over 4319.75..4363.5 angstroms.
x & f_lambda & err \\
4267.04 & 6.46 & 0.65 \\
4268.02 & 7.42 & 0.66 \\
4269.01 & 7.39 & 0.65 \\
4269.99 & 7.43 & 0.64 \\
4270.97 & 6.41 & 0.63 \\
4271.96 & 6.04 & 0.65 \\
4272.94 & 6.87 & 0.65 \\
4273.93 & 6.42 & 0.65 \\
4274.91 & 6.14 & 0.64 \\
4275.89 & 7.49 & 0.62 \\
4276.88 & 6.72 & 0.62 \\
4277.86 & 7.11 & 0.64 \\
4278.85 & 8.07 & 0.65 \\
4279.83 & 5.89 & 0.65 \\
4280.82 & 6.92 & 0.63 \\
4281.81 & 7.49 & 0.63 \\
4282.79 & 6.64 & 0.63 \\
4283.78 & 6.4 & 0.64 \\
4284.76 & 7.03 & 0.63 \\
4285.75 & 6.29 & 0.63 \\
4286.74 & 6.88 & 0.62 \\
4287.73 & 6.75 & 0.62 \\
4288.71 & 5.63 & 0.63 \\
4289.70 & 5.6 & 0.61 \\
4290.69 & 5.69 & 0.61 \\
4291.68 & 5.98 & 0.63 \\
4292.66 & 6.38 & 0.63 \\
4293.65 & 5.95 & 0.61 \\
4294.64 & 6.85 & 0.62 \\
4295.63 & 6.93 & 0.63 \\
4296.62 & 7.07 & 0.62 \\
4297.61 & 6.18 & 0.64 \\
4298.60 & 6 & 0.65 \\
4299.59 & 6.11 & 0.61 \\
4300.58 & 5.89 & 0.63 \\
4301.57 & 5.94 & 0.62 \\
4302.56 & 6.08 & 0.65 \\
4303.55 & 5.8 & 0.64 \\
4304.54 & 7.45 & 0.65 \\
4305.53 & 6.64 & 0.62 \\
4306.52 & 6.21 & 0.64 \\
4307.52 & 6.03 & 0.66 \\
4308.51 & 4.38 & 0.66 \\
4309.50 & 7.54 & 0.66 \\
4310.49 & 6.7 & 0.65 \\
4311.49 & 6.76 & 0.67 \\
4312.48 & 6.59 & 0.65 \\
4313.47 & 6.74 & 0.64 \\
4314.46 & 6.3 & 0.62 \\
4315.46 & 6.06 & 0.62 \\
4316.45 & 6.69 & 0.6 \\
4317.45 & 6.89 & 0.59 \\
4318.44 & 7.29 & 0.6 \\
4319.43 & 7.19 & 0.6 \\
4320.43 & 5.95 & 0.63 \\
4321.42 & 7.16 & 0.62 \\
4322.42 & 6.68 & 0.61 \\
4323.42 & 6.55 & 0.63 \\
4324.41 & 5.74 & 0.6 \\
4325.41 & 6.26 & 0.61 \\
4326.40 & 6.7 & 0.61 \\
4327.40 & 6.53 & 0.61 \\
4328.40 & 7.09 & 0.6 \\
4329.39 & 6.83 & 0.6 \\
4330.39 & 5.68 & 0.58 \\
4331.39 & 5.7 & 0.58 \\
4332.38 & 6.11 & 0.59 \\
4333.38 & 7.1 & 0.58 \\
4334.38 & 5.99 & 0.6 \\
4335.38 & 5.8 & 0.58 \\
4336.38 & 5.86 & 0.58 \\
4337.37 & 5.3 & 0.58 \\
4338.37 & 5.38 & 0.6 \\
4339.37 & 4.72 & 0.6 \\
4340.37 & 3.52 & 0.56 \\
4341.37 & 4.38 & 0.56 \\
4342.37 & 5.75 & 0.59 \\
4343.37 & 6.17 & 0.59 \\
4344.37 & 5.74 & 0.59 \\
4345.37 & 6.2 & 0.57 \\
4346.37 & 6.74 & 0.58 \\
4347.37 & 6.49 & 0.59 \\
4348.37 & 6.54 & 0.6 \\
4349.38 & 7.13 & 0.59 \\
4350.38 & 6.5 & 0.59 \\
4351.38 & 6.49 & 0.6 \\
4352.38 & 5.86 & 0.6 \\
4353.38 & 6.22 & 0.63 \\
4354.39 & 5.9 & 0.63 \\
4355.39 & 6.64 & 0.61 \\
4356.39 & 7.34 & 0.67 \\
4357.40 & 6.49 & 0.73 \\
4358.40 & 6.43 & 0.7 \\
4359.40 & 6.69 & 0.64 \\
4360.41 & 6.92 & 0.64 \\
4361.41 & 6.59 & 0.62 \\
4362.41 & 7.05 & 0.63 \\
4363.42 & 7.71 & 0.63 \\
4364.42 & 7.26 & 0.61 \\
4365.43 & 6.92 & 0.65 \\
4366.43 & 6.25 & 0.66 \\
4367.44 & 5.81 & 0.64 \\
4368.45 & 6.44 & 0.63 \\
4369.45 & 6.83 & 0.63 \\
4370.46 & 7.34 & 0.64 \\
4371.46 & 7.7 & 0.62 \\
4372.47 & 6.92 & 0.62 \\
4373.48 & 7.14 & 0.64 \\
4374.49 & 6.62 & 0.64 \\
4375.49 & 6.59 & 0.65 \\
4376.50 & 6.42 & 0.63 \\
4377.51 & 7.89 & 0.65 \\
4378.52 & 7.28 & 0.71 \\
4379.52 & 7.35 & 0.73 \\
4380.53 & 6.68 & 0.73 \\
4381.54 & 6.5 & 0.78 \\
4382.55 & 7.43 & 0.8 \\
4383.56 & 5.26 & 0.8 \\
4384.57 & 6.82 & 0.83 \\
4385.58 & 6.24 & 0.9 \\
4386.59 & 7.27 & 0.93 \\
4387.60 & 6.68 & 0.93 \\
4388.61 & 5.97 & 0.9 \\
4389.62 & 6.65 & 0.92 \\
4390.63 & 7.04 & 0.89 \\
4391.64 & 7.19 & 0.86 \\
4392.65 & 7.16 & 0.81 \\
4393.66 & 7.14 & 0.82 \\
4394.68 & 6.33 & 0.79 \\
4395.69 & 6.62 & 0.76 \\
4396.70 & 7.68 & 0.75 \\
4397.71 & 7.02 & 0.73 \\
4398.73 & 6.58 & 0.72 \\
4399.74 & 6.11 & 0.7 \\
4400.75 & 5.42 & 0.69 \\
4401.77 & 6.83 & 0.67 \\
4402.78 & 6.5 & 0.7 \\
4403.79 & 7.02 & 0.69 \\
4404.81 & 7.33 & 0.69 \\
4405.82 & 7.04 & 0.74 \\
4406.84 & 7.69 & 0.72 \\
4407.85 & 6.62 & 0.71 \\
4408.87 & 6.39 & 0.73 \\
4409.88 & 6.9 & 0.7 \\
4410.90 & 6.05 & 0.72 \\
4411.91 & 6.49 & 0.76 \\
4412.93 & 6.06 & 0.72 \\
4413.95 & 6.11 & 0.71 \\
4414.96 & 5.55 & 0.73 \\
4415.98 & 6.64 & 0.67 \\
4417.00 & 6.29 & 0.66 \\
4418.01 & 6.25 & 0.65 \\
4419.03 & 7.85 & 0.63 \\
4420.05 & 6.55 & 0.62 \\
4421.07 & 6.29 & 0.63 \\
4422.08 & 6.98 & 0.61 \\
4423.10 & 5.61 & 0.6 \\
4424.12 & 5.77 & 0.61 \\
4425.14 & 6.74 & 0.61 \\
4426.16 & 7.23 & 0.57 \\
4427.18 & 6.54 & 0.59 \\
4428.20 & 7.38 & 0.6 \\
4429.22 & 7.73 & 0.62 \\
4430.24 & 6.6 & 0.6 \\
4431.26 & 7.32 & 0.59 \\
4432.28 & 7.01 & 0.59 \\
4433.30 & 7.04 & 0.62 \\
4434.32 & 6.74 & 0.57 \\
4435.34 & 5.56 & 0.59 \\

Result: 2.09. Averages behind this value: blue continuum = 6.4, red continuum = 6.73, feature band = 6.23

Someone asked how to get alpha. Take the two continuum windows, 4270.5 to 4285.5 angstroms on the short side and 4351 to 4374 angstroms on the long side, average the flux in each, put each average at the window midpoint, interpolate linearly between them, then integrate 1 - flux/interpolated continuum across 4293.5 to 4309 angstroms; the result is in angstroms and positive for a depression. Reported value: 1.2 angstroms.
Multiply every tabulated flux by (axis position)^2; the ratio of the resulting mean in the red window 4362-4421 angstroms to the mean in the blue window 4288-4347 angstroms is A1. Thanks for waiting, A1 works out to 1.1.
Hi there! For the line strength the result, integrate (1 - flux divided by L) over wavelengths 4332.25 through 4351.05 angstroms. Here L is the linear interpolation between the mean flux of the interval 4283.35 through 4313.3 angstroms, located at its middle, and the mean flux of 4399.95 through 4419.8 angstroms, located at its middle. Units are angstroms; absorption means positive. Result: 1.6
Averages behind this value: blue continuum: 6.33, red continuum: 6.57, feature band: 5.86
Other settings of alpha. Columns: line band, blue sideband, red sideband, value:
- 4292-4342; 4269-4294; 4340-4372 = 2.3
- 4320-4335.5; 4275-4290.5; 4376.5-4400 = 0.8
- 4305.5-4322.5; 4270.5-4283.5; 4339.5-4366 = 0.1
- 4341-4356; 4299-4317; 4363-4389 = 0.9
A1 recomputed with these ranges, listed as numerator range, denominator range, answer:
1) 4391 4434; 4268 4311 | 1.09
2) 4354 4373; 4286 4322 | 1.09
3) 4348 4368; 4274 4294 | 1.05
